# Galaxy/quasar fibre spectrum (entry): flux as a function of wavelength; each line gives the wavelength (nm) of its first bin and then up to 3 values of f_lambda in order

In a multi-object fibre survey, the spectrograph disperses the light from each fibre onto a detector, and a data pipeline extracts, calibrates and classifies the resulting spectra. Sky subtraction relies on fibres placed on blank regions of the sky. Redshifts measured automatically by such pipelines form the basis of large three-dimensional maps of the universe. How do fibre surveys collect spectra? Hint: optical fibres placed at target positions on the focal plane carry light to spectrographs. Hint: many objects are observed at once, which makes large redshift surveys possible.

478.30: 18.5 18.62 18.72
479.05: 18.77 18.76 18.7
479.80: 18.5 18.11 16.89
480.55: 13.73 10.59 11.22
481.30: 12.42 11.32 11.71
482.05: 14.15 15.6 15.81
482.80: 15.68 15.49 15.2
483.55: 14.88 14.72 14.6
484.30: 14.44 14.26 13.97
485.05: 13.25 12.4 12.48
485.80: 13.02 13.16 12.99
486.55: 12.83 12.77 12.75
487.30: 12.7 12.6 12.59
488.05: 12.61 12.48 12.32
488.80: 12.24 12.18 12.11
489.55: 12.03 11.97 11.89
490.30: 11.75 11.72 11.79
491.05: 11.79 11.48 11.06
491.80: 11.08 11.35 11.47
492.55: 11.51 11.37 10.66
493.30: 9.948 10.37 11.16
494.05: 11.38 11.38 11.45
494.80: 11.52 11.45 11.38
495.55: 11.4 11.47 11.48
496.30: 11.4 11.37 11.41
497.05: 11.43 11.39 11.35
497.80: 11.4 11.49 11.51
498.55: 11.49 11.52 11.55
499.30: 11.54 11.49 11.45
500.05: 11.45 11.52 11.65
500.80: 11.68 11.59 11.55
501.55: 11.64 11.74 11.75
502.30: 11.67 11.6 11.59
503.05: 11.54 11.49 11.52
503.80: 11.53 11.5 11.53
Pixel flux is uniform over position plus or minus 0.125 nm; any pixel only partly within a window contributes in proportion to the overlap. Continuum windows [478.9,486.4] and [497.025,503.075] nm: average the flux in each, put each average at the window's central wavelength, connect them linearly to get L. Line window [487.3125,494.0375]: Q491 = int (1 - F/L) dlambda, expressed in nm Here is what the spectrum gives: 0.77 nm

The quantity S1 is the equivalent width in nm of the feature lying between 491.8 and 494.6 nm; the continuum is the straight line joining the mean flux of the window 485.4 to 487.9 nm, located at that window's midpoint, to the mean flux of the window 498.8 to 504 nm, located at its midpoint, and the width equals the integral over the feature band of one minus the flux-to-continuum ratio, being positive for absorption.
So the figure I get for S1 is 0.27 nm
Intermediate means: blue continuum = 12.8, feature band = 11.1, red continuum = 11.6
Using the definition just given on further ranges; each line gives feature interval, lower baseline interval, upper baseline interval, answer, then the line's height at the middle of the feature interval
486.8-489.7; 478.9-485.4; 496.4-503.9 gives 0.272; 13.7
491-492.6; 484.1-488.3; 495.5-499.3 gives 0.116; 12.3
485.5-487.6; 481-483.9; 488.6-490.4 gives 0.010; 12.9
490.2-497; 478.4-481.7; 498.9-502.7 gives 0.907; 13.1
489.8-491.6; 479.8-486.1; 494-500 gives 0.133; 12.6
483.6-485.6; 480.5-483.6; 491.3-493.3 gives -0.126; 13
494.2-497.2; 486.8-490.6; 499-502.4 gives 0.115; 11.9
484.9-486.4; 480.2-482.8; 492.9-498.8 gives -0.011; 12.8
